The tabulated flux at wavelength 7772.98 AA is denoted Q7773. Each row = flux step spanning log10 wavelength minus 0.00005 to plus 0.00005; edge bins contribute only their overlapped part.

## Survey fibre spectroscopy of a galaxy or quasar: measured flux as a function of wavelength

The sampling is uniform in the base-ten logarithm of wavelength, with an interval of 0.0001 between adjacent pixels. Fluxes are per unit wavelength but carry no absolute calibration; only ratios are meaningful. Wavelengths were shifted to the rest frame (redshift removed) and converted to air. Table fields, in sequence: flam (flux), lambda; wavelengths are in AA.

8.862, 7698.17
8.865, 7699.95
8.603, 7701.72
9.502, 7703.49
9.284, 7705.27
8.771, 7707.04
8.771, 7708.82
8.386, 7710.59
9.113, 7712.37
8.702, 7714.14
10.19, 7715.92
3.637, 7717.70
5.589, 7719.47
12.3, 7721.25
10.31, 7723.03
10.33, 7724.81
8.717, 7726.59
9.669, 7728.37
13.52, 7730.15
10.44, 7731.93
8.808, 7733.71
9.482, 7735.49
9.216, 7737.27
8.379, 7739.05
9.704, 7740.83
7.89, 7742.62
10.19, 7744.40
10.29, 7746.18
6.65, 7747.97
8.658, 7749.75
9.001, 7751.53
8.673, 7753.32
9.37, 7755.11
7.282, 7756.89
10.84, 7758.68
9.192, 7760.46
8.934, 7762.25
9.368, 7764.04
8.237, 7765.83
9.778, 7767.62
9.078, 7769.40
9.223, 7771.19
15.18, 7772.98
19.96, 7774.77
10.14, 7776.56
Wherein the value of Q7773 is 15.18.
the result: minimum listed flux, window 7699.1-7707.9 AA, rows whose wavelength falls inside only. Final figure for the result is 8.603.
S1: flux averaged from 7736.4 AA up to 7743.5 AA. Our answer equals 8.79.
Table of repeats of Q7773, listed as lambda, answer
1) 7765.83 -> 8.237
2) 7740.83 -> 9.704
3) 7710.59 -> 8.386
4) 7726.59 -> 8.717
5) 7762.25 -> 8.934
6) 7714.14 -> 8.702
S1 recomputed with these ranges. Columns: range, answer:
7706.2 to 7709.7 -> 8.76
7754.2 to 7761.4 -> 9.17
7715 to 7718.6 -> 6.92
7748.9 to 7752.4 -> 8.84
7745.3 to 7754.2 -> 8.65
